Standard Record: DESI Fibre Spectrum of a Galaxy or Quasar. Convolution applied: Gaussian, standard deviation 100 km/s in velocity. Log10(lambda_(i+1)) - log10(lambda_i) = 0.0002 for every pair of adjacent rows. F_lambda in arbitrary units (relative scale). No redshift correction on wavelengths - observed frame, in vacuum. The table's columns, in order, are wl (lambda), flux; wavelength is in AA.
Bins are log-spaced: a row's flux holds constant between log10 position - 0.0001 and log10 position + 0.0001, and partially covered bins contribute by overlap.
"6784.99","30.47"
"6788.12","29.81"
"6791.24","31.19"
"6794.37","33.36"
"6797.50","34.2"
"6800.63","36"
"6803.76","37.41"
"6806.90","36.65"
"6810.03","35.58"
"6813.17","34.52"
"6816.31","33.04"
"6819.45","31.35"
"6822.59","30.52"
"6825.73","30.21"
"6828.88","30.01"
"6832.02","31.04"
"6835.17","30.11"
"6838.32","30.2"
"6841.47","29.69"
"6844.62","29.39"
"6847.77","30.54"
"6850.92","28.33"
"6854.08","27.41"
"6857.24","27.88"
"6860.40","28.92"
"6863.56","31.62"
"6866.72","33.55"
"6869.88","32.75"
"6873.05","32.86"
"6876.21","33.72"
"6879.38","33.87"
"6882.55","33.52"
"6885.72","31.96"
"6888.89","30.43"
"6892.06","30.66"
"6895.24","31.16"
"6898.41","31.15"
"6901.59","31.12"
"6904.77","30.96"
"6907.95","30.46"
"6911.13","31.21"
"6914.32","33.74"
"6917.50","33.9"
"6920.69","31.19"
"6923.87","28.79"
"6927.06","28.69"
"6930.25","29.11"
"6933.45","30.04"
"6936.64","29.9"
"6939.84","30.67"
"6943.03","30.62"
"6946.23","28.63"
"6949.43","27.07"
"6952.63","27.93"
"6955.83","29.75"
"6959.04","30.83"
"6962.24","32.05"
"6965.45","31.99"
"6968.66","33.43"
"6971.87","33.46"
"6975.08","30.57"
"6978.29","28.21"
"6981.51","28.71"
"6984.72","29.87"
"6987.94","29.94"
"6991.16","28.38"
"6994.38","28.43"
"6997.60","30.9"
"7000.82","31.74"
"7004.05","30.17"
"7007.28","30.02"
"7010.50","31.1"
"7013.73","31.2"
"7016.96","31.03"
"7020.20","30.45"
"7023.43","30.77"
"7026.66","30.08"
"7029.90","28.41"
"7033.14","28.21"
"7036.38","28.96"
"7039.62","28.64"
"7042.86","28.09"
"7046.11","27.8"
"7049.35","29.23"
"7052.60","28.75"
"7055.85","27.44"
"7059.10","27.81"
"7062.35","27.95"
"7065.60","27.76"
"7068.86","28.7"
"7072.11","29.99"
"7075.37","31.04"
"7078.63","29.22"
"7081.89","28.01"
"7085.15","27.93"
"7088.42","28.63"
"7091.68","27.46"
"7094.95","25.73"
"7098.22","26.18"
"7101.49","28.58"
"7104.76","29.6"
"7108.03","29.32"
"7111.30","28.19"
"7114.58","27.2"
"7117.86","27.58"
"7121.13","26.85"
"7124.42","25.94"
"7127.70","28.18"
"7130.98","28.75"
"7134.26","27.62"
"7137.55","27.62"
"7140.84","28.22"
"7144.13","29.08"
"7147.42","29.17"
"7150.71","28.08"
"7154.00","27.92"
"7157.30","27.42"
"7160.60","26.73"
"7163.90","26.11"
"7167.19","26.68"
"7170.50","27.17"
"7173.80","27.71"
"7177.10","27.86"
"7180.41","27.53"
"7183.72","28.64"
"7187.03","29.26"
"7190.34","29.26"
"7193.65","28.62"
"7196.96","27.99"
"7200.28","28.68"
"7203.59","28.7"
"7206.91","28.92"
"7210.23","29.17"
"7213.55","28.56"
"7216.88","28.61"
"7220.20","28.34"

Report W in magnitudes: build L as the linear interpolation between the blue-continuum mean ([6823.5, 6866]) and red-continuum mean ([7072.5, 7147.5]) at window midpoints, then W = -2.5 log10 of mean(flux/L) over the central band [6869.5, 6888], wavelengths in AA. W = -0.12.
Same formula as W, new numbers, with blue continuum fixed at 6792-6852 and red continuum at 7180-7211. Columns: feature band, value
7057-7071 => 0.07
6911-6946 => 0.02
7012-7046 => 0.03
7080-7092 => 0.06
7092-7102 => 0.11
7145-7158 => 0.03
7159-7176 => 0.08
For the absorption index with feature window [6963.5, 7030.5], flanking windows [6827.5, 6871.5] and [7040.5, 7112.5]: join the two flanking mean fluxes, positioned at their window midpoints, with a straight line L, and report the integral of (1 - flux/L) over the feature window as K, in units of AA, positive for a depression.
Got -3.5 AA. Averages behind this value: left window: 30.1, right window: 28.3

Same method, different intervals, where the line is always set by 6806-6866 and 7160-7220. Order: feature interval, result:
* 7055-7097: 1.09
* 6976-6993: 0.37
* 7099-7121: 0.42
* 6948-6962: 0.34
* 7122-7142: 0.64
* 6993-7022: -1.01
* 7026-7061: 1.00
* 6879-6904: -0.96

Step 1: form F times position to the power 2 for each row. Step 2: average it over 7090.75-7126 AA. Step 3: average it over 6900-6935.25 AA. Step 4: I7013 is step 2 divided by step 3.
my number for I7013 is 0.9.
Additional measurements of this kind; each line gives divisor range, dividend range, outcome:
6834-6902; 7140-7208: 0.99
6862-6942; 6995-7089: 0.97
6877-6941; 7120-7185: 0.95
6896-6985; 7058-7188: 0.97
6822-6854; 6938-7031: 1.06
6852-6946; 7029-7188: 0.96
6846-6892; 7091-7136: 0.95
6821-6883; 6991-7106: 1.00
